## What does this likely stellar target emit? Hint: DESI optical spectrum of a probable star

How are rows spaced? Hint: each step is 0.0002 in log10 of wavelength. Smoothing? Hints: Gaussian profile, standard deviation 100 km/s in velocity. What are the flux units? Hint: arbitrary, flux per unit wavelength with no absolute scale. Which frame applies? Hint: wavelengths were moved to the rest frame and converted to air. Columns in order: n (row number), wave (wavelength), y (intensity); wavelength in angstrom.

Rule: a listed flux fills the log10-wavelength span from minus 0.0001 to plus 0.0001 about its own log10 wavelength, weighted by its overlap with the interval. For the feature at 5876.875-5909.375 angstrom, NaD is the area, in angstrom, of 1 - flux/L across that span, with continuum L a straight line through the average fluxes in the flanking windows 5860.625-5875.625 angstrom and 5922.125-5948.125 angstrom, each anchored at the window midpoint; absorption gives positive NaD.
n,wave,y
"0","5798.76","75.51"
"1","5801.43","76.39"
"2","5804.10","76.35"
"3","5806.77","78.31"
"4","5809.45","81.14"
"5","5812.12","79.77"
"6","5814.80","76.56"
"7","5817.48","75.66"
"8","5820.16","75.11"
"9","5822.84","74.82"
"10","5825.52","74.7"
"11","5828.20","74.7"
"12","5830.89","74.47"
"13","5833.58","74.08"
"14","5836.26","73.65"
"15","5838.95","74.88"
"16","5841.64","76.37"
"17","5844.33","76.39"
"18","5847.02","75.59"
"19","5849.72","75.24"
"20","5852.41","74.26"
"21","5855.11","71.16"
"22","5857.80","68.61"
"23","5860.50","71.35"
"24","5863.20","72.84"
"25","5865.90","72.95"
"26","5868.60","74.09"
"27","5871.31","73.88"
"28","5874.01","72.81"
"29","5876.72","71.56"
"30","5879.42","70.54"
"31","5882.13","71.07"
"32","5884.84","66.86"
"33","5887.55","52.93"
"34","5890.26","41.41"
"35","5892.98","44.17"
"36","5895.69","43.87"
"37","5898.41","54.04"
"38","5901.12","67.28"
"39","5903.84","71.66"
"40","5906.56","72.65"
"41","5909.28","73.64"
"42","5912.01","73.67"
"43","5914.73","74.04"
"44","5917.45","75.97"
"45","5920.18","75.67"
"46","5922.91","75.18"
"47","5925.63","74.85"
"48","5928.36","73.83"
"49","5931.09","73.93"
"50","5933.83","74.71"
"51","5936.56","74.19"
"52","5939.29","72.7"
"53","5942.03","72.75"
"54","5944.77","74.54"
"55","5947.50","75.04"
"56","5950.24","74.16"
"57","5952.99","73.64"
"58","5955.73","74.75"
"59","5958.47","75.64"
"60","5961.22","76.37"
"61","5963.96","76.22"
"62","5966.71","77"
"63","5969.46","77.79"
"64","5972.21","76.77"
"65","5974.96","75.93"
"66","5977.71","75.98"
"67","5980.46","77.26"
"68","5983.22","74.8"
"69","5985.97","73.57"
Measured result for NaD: 5.6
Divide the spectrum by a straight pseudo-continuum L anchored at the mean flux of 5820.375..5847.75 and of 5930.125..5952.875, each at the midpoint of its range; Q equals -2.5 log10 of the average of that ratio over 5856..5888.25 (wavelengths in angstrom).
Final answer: 0.064 mag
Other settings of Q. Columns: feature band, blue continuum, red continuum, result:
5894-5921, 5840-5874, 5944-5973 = 0.10 mag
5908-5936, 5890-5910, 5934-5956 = -0.13 mag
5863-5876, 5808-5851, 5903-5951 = 0.03 mag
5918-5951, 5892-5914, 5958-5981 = -0.07 mag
